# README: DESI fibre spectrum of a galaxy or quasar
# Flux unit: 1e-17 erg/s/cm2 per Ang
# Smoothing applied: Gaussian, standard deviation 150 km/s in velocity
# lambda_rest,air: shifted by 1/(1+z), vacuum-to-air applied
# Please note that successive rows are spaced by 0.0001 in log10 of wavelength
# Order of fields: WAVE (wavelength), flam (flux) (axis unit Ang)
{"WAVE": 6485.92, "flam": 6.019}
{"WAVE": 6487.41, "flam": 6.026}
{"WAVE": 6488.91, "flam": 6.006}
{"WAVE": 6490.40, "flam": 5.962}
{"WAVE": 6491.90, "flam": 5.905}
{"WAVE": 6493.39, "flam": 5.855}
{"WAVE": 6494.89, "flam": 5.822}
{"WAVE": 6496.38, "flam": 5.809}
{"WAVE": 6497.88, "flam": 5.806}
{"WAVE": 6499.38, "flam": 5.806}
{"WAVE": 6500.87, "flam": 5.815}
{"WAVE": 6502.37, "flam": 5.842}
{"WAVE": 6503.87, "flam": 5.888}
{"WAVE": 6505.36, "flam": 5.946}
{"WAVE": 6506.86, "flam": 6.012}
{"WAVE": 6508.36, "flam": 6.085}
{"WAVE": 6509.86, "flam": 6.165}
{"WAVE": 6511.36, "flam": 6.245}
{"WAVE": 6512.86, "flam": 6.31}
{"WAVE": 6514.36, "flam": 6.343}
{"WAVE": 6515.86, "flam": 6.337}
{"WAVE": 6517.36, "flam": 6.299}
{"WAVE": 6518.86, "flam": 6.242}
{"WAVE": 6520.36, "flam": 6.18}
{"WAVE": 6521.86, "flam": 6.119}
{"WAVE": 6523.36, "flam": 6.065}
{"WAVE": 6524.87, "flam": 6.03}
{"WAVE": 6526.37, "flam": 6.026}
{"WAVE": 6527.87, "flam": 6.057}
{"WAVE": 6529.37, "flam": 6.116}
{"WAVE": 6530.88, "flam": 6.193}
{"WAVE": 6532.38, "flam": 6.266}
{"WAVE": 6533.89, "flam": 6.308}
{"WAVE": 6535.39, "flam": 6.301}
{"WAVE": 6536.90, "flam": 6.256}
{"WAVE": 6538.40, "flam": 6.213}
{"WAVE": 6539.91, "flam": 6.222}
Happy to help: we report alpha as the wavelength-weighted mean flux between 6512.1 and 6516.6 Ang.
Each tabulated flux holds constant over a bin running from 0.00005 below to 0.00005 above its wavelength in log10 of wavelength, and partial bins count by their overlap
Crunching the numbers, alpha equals 6.33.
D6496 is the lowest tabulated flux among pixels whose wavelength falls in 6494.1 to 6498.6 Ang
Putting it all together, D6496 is 5.806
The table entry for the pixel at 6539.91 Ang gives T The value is 6.222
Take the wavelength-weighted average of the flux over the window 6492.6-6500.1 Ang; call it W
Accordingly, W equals 5.82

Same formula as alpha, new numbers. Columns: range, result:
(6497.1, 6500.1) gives 5.79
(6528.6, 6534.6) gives 6.21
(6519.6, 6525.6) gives 6.1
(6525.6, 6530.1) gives 6.08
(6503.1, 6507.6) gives 5.95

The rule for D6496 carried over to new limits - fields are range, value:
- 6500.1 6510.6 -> 5.815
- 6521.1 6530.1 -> 6.026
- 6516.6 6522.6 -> 6.119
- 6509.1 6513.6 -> 6.165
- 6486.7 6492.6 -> 5.905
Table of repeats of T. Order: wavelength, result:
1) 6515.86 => 6.337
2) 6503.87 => 5.888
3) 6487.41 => 6.026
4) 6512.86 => 6.31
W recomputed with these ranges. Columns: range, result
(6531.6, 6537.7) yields 6.29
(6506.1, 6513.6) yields 6.16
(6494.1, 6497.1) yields 5.82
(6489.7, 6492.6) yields 5.92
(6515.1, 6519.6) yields 6.3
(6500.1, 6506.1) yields 5.88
